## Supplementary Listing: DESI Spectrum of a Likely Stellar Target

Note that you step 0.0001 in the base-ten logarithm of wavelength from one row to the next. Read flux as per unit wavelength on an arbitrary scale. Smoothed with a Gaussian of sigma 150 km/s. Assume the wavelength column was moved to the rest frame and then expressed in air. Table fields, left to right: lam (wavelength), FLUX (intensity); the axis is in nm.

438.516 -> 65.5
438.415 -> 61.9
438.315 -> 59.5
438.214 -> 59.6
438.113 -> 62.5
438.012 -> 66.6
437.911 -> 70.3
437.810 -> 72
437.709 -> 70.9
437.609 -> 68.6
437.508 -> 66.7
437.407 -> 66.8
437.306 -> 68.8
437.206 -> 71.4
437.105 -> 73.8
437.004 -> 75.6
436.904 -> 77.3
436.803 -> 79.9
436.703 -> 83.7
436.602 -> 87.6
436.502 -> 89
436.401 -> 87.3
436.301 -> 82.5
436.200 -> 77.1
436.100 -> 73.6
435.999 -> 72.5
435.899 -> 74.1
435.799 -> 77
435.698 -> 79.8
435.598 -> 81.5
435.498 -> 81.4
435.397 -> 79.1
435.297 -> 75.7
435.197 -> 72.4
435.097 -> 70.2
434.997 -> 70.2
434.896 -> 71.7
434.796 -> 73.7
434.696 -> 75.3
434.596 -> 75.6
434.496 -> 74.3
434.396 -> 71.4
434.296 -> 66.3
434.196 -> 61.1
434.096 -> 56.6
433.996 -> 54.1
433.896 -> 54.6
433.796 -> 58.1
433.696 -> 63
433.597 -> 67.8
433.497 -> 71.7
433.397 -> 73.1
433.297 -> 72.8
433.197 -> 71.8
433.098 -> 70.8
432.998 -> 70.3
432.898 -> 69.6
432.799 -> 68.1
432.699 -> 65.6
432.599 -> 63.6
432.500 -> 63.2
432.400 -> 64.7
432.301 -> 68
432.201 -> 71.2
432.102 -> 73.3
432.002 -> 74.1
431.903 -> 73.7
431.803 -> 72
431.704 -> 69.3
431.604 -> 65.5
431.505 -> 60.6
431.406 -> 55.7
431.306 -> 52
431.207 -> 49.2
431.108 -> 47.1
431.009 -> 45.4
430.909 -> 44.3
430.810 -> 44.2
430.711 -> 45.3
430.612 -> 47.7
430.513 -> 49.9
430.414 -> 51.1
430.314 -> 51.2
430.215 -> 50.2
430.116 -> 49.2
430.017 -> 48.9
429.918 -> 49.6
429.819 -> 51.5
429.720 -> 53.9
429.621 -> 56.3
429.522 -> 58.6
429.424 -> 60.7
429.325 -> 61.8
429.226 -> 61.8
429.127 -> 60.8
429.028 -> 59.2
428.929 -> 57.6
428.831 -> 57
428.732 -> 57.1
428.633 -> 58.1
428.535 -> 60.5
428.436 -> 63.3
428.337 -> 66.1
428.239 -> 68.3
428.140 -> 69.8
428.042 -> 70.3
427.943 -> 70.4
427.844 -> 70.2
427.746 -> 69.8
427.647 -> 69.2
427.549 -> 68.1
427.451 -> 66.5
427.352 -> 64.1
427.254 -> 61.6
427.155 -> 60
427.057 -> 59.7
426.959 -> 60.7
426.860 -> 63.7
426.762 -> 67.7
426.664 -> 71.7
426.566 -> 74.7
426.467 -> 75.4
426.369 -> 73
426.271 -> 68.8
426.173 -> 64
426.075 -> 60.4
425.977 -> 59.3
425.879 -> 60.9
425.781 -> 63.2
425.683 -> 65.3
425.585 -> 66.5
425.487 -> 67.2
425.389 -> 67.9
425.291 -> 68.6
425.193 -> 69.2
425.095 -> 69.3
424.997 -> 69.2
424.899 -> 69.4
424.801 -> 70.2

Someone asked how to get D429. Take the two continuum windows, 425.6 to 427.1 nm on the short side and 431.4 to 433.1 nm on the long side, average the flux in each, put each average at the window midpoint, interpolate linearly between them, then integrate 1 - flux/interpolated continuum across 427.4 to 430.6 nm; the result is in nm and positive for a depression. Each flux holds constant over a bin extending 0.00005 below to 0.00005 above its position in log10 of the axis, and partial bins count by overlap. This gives 0.34 nm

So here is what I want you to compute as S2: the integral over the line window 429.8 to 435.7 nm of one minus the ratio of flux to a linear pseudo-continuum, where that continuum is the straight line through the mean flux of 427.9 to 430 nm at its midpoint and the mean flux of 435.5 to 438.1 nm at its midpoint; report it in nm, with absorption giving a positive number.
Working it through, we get 0.39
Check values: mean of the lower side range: 60.4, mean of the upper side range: 75.7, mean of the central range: 63.6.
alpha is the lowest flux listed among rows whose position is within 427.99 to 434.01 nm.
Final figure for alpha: 44.2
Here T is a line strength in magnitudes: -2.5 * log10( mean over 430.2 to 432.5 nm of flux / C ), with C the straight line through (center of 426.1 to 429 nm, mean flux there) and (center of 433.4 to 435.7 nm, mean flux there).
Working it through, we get 0.17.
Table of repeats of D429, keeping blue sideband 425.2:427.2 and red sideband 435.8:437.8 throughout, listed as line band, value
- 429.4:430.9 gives 0.406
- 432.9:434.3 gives 0.149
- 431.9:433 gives 0.053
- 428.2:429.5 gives 0.146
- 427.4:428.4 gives -0.017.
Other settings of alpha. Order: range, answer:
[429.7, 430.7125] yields 45.3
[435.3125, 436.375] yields 72.5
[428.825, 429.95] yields 49.6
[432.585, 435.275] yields 54.1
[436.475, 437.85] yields 66.7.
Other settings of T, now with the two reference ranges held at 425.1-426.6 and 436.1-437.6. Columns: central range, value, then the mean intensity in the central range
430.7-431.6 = 0.39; 50.3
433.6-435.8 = 0.08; 69.9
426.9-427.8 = 0.06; 64.4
